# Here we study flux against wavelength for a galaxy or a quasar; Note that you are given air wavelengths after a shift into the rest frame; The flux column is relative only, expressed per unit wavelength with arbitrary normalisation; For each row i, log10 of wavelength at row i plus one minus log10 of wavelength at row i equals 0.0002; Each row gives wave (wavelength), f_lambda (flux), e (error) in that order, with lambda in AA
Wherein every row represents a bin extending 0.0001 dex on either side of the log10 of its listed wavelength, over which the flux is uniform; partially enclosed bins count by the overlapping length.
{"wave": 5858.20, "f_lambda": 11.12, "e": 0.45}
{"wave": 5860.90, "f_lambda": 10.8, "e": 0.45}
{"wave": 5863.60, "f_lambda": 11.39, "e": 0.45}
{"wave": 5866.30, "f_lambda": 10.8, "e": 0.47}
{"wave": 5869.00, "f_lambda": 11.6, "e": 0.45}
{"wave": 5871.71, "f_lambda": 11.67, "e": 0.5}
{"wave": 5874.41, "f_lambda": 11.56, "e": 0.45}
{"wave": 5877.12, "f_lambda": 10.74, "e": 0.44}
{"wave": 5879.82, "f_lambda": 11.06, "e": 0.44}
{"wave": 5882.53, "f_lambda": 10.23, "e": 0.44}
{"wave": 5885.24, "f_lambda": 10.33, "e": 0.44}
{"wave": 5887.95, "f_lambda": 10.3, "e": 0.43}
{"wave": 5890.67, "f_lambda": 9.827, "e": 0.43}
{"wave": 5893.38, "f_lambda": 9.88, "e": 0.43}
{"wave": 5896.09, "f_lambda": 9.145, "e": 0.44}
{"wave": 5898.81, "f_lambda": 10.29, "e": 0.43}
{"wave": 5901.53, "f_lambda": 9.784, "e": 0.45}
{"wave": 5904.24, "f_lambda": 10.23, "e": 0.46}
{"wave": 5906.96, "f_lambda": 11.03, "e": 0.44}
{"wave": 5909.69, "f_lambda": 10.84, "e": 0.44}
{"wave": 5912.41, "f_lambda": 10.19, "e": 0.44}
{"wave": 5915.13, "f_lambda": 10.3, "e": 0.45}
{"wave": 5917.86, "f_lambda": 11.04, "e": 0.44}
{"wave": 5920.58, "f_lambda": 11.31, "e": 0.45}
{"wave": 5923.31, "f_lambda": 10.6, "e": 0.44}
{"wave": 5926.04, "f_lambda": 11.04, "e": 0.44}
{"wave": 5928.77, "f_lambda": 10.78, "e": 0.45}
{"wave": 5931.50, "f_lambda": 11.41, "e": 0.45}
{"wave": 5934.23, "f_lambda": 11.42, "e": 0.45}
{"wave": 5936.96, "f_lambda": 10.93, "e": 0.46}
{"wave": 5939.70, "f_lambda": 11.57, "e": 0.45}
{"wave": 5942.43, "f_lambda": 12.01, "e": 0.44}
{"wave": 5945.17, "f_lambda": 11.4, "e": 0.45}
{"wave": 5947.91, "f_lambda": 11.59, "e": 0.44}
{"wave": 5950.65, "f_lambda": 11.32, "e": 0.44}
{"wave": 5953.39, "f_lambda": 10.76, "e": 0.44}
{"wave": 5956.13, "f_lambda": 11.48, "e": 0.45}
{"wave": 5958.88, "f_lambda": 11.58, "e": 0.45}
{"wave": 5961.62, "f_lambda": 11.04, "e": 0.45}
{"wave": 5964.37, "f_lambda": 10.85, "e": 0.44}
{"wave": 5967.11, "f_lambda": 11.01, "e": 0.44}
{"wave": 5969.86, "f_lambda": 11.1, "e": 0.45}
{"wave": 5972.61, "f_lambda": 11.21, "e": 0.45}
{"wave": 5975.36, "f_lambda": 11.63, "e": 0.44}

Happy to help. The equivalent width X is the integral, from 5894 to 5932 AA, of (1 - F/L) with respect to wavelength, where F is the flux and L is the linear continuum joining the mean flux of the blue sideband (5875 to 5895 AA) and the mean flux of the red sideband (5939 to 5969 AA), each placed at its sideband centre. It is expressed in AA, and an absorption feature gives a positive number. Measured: 0.8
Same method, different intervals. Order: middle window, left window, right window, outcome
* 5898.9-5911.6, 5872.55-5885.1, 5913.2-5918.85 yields 0.3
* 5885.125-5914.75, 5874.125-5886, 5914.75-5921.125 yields 1.8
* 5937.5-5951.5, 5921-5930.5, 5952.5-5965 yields -0.6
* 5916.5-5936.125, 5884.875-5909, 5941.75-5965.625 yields -0.6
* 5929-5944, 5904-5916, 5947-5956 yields -0.6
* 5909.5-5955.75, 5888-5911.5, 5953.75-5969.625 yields -1.8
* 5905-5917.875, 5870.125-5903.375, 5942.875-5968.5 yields 0.1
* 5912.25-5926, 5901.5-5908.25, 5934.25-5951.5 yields 0.1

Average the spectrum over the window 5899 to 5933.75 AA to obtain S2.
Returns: 10.7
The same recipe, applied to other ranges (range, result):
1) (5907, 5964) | 11.1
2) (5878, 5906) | 10.1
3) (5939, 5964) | 11.4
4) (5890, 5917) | 10.2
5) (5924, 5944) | 11.3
